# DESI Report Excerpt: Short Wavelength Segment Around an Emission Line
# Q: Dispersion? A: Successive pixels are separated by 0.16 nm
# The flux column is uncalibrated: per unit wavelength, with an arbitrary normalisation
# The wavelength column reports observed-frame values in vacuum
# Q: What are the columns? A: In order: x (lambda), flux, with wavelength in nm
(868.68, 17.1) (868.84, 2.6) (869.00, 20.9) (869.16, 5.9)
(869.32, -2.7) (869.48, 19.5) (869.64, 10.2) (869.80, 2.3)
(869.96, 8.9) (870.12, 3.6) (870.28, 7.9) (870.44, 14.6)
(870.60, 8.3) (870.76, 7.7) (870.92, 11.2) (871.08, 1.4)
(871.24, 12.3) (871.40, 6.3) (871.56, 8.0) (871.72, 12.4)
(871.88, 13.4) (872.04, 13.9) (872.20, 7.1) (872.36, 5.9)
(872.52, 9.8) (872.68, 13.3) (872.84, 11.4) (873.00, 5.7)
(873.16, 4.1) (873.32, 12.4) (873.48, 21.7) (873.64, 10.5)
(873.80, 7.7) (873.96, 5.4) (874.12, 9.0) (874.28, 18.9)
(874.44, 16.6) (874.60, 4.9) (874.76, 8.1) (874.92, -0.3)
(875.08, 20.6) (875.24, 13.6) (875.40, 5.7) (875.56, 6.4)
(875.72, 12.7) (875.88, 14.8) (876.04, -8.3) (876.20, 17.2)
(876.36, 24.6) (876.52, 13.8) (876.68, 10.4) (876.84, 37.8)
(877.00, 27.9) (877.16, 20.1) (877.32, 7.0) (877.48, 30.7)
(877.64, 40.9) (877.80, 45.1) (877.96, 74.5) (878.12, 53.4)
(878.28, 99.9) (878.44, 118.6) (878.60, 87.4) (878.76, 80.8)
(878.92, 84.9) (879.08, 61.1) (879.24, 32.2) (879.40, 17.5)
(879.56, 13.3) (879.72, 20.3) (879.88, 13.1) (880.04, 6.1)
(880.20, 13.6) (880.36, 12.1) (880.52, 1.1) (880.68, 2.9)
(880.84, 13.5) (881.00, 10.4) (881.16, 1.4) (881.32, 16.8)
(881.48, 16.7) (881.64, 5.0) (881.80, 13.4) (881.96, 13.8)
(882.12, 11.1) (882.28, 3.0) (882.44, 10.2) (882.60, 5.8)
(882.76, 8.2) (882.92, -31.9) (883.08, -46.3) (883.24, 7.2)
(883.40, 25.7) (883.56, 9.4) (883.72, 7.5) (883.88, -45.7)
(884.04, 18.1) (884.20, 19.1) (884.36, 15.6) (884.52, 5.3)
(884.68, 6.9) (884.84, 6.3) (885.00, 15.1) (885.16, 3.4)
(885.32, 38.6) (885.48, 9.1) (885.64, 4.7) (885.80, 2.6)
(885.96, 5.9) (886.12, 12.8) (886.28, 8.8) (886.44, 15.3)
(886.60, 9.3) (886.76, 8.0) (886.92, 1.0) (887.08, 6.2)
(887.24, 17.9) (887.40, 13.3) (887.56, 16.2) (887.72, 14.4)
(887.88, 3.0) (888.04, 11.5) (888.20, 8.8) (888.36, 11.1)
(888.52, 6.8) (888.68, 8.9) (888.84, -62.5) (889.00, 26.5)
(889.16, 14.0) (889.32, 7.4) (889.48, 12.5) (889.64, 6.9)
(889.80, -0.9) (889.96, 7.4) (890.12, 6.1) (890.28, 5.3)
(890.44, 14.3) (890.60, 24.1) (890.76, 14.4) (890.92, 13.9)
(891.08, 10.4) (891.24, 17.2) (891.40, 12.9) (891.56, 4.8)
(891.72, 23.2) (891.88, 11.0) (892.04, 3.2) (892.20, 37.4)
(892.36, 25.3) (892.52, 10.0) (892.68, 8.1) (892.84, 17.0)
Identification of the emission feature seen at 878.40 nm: [O II] 3727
